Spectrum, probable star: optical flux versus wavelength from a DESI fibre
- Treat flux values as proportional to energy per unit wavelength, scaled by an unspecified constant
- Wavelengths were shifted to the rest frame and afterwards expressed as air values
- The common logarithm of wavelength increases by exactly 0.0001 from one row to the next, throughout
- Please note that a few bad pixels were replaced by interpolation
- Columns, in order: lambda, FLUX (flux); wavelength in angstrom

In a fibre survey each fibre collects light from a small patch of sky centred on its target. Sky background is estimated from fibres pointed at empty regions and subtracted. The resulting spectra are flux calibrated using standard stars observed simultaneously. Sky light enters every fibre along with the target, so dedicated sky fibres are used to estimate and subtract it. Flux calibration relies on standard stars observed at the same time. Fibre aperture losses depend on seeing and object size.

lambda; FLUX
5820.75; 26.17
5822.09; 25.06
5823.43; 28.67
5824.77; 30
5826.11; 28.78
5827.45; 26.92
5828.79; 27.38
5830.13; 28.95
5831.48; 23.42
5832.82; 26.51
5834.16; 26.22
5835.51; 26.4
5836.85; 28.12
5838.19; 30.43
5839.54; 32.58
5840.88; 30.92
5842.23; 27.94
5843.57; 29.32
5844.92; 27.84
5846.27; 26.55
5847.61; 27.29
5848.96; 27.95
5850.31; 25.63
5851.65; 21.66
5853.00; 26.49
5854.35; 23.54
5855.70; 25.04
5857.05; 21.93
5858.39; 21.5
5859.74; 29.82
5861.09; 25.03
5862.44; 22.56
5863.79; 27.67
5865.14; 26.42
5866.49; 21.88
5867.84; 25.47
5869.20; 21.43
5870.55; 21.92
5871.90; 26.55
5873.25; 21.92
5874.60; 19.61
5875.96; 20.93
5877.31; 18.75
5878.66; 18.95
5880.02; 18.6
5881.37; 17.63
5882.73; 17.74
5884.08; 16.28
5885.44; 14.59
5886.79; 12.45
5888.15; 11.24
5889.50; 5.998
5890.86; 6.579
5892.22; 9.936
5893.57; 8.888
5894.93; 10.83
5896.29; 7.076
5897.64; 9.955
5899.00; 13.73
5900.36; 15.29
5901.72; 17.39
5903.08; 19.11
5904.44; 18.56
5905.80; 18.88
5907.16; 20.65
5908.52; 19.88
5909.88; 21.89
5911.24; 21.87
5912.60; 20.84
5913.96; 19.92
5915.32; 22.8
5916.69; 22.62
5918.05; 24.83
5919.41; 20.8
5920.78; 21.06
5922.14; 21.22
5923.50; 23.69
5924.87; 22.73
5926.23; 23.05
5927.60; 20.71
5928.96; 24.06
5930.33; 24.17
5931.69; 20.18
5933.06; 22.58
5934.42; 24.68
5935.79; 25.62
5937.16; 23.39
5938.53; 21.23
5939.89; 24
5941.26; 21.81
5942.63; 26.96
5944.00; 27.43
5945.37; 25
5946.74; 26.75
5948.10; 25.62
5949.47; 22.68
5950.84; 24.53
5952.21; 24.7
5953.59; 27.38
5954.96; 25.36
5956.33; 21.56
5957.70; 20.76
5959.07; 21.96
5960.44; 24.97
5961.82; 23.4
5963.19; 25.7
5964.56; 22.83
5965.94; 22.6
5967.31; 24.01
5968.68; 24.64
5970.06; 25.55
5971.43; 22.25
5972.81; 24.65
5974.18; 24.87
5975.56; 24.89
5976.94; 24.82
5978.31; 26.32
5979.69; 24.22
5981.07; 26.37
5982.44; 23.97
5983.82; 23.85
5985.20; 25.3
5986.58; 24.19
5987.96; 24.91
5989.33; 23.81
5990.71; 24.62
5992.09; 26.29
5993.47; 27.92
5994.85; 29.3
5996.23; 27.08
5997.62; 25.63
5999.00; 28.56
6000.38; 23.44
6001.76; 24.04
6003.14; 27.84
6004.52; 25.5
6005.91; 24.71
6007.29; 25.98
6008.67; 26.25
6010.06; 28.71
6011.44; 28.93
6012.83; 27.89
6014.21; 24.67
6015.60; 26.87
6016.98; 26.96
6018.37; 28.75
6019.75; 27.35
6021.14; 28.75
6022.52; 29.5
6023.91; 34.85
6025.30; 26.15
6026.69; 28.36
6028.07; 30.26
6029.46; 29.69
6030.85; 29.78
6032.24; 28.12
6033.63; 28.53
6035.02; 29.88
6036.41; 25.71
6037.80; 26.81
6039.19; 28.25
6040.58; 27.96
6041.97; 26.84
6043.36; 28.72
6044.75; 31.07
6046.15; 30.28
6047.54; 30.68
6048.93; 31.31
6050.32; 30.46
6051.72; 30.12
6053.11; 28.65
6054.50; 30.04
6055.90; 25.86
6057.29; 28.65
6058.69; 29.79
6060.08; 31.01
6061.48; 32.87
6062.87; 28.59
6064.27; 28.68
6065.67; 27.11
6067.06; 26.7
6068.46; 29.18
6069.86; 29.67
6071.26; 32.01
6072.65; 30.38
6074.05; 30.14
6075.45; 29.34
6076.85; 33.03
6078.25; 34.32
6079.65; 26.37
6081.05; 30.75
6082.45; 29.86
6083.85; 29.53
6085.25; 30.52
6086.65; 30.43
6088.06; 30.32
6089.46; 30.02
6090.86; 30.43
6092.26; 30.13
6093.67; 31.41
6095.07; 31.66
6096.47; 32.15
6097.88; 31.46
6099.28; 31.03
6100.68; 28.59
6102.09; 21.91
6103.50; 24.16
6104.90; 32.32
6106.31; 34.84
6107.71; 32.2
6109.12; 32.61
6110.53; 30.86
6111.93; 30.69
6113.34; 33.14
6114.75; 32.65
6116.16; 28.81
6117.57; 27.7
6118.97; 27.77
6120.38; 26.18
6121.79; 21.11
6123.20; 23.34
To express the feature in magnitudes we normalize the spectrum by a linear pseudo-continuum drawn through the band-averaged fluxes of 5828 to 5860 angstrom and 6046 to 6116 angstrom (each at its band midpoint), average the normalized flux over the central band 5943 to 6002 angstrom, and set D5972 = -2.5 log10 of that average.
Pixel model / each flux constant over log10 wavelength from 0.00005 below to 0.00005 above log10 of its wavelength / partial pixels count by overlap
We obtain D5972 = 0.15 mag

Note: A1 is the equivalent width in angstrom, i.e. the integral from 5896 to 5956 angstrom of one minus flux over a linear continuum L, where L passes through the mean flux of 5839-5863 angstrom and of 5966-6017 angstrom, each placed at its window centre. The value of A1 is 9.44 angstrom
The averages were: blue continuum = 26.3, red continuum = 25.6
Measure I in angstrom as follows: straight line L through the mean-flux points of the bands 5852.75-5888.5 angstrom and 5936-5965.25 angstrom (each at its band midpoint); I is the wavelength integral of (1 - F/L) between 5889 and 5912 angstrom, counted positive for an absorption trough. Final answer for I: 8.08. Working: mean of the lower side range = 21.4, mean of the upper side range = 24.2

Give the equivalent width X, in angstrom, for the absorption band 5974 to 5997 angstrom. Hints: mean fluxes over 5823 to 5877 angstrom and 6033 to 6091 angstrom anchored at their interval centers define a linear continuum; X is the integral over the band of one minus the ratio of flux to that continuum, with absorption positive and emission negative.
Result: 2.3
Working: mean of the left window 25.9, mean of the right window 29.5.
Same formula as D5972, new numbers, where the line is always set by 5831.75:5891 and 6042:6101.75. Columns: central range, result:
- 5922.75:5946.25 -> 0.08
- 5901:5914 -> 0.23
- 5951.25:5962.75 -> 0.10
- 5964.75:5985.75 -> 0.10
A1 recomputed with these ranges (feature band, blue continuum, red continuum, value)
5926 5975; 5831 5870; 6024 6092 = 6.71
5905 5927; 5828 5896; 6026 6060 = 2.34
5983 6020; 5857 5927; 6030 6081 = -0.41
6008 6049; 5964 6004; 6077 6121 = -2.20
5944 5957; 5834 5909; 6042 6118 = -0.36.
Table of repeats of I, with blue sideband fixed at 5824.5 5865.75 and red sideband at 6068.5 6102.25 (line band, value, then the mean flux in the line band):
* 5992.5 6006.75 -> 1.3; 26.4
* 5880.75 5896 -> 8.6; 11.9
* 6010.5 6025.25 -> 0.5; 28.4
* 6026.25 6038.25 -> 0.4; 28.6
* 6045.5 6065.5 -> 0.1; 29.7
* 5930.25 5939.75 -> 1.7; 23.1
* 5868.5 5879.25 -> 2.3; 21.3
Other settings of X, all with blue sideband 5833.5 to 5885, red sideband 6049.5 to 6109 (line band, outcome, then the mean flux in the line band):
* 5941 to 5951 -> 0.5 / 25.3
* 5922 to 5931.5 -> 1.2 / 22.8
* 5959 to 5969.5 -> 1.2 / 23.9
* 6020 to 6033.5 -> -0.4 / 29.4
